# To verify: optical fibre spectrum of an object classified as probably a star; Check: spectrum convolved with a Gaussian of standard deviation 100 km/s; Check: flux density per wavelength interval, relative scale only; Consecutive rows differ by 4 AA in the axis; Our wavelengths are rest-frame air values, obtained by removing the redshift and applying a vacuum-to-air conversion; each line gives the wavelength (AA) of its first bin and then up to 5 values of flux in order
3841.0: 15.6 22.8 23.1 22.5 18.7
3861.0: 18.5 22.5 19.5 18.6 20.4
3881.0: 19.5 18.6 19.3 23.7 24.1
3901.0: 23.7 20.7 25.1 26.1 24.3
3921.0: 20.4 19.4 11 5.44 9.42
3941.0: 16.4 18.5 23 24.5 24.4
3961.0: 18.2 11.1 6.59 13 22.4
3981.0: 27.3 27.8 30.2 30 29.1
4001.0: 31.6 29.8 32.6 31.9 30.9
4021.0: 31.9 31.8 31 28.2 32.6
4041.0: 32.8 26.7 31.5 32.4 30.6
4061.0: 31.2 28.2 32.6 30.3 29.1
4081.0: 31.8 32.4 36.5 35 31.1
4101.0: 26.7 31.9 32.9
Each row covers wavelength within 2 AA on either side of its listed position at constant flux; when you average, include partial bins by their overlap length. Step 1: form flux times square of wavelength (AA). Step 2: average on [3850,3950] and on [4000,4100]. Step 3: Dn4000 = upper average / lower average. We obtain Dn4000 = 1.73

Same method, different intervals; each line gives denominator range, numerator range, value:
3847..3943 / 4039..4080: 1.69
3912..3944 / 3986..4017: 1.95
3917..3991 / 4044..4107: 1.79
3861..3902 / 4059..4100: 1.68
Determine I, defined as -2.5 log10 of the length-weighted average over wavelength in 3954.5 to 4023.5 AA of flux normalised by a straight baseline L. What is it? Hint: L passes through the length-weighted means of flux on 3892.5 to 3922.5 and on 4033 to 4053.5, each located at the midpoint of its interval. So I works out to 0.12 mag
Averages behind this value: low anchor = 23.6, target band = 25.3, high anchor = 30.8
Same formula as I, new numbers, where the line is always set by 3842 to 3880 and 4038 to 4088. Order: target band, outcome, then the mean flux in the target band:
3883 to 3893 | 0.11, 19.9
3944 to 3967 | 0.26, 20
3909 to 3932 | 0.18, 20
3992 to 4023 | -0.11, 31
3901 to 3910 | 0.00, 22.8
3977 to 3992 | -0.03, 27.7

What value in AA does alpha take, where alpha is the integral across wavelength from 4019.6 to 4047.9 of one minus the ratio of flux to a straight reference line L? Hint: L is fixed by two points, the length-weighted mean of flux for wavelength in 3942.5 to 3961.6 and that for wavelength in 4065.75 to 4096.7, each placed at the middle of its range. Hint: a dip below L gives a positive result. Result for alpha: -2.3 AA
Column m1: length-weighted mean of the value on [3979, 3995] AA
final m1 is 28.8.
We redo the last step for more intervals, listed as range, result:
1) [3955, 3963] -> 21.3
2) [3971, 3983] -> 20.9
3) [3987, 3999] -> 29.8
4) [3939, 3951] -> 19.3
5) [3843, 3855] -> 22.8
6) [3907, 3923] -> 24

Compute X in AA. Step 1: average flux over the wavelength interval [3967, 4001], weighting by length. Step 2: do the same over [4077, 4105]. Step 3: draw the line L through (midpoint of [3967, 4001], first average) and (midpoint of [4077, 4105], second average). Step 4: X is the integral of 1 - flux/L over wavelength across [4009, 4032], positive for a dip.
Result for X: -4.2 AA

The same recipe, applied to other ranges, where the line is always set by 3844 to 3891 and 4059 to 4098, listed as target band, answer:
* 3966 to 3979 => 6.14 AA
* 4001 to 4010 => -1.07 AA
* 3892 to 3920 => -1.82 AA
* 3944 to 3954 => 1.07 AA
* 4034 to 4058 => -0.76 AA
